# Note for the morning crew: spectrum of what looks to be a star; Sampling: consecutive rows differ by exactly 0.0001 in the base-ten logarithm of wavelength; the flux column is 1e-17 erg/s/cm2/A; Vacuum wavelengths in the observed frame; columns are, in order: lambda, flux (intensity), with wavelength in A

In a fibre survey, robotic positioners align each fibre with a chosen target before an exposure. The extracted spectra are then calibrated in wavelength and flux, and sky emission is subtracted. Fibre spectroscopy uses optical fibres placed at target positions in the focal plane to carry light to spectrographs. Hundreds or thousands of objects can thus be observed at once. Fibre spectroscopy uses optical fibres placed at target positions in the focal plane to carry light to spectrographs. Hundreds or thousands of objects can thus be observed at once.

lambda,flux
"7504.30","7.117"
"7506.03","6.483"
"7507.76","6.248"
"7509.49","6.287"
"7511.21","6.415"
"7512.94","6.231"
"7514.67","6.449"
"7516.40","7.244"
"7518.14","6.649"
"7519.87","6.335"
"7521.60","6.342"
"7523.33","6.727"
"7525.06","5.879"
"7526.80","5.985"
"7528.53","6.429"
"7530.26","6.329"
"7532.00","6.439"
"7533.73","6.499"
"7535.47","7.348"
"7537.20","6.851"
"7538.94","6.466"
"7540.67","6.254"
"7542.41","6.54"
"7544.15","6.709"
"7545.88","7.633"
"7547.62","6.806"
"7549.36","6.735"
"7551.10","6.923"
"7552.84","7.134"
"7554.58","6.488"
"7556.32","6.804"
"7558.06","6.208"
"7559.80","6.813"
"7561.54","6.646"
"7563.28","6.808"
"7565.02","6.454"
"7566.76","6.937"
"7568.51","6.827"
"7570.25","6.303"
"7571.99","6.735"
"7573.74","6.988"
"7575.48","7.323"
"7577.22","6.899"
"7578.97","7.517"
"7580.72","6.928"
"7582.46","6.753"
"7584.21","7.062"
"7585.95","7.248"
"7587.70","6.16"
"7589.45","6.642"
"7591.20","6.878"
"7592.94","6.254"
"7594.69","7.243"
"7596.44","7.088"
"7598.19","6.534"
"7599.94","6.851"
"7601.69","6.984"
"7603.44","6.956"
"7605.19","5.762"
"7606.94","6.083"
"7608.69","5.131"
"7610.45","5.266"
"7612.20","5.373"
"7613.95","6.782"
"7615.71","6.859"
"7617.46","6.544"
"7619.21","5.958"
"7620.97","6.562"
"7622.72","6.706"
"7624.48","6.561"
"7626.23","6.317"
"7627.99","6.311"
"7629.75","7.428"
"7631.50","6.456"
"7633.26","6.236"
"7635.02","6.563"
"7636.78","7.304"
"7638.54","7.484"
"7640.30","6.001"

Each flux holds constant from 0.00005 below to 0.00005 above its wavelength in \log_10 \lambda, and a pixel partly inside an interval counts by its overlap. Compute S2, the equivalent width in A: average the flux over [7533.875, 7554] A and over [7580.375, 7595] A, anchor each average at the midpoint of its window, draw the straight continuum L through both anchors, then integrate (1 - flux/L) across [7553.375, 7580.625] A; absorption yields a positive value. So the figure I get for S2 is 0.0 A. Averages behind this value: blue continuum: 6.83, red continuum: 6.78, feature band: 6.79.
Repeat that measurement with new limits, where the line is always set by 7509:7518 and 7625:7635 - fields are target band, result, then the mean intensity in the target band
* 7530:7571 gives -1.0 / 6.71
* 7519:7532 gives 0.5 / 6.3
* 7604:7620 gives 1.4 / 5.99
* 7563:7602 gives -1.7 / 6.84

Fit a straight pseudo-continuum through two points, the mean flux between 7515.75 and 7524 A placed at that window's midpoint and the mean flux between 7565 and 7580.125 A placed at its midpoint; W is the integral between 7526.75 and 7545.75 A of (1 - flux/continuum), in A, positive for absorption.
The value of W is 0.4 A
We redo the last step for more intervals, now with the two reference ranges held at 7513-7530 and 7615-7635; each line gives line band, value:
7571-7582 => -0.9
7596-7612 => 0.7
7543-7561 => -1.0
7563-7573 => -0.3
